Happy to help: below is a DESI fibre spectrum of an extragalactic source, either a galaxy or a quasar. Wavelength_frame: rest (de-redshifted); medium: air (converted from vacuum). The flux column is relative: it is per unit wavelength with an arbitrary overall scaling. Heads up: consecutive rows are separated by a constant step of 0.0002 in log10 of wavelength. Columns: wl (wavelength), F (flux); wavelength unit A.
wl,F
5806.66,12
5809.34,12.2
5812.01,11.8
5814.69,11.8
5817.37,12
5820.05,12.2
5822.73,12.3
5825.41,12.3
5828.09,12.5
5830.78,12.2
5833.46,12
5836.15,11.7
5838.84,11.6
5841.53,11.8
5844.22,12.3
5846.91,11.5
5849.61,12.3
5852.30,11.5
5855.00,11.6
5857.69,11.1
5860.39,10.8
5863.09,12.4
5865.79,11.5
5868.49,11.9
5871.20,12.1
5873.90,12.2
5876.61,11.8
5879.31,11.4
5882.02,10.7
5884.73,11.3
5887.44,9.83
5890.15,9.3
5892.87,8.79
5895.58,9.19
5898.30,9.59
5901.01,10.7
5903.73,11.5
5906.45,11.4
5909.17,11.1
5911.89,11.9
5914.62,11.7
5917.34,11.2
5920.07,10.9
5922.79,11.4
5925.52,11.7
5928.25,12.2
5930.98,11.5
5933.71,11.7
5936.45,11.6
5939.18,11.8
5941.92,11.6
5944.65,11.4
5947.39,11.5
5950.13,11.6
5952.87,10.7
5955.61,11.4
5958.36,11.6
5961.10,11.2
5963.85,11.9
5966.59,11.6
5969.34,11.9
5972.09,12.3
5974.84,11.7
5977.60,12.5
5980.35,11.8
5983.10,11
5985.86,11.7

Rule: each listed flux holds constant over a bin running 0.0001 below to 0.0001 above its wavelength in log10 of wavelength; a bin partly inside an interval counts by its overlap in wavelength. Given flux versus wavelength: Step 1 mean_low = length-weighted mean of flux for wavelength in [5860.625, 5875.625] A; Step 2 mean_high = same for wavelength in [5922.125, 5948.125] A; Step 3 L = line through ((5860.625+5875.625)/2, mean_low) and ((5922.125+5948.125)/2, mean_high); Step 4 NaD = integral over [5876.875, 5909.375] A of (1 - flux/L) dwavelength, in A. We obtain 3.84 A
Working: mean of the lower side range 11.9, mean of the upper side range 11.6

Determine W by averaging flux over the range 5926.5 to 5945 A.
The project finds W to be 11.7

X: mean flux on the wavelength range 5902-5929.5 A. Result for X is 11.5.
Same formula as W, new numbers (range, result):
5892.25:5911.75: 10.5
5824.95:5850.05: 12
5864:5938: 11.1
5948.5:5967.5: 11.4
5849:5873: 11.7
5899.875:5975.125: 11.5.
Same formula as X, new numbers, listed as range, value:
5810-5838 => 12.1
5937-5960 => 11.5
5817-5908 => 11.4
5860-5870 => 11.7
